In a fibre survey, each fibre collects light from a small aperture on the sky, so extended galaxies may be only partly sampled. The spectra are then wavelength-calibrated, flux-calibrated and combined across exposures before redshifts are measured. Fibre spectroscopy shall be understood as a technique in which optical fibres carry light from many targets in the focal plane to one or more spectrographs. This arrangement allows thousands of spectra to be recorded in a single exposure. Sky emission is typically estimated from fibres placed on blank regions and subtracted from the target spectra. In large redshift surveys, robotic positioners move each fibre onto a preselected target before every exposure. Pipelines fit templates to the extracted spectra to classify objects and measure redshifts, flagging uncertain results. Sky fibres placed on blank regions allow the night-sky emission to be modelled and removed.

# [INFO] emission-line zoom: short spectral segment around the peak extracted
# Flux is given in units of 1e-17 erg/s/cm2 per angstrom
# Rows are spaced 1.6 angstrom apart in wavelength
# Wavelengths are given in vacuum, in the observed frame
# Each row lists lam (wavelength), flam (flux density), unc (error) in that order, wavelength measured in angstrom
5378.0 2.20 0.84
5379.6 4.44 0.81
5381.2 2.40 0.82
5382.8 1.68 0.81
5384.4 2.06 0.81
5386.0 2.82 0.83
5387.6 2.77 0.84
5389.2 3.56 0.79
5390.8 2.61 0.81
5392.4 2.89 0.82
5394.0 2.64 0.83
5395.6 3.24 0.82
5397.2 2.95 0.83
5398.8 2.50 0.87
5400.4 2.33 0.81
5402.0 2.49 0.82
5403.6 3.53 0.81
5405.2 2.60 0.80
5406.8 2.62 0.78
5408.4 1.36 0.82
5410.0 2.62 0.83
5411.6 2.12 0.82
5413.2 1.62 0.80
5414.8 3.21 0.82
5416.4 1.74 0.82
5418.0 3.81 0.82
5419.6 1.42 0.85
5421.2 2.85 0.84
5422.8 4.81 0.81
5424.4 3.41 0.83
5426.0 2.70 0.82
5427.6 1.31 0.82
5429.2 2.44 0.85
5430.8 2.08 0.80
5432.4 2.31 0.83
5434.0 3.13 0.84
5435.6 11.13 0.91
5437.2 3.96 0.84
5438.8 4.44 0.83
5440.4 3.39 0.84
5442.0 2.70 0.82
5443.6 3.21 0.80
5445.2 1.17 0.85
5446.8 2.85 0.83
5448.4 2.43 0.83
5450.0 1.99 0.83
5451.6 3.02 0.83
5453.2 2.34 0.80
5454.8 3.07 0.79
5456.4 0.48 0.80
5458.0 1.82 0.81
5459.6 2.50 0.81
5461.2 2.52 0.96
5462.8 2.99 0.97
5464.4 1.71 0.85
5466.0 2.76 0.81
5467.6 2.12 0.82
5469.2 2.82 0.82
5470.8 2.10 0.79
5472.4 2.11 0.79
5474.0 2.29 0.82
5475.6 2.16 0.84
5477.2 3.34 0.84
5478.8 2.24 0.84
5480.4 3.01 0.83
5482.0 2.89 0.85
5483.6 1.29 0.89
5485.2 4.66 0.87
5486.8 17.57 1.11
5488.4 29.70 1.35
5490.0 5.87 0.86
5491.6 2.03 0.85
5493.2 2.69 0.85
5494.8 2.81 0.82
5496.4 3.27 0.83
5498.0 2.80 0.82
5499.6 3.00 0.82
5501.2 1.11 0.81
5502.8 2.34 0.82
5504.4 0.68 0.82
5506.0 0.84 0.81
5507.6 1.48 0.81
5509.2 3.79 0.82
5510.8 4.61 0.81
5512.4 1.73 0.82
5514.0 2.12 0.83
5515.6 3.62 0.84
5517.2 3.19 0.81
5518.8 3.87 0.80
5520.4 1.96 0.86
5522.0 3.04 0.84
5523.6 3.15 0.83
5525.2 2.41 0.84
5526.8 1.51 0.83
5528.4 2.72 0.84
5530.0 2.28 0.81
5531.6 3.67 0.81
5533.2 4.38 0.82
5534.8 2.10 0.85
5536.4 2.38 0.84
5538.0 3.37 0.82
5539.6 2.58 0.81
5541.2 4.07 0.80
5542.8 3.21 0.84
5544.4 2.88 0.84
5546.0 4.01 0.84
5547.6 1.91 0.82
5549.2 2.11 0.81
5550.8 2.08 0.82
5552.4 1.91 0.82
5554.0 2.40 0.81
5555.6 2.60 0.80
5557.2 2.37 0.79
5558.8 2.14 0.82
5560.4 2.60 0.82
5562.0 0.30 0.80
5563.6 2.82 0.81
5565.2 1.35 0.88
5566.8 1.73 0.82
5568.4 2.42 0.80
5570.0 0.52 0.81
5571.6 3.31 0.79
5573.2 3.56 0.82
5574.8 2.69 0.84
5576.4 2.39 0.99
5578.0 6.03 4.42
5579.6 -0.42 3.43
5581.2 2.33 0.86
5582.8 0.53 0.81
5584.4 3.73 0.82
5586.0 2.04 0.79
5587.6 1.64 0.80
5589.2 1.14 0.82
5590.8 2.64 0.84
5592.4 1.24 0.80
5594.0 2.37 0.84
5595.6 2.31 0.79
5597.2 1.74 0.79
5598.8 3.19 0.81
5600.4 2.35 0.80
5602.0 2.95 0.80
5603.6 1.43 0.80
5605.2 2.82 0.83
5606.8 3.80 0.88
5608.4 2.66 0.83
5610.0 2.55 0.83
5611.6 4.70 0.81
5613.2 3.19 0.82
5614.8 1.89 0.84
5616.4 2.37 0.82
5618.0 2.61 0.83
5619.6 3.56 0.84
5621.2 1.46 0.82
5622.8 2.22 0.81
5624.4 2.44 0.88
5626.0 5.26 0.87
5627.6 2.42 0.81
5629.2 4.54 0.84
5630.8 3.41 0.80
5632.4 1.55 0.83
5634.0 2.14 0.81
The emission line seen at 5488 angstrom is [O III]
